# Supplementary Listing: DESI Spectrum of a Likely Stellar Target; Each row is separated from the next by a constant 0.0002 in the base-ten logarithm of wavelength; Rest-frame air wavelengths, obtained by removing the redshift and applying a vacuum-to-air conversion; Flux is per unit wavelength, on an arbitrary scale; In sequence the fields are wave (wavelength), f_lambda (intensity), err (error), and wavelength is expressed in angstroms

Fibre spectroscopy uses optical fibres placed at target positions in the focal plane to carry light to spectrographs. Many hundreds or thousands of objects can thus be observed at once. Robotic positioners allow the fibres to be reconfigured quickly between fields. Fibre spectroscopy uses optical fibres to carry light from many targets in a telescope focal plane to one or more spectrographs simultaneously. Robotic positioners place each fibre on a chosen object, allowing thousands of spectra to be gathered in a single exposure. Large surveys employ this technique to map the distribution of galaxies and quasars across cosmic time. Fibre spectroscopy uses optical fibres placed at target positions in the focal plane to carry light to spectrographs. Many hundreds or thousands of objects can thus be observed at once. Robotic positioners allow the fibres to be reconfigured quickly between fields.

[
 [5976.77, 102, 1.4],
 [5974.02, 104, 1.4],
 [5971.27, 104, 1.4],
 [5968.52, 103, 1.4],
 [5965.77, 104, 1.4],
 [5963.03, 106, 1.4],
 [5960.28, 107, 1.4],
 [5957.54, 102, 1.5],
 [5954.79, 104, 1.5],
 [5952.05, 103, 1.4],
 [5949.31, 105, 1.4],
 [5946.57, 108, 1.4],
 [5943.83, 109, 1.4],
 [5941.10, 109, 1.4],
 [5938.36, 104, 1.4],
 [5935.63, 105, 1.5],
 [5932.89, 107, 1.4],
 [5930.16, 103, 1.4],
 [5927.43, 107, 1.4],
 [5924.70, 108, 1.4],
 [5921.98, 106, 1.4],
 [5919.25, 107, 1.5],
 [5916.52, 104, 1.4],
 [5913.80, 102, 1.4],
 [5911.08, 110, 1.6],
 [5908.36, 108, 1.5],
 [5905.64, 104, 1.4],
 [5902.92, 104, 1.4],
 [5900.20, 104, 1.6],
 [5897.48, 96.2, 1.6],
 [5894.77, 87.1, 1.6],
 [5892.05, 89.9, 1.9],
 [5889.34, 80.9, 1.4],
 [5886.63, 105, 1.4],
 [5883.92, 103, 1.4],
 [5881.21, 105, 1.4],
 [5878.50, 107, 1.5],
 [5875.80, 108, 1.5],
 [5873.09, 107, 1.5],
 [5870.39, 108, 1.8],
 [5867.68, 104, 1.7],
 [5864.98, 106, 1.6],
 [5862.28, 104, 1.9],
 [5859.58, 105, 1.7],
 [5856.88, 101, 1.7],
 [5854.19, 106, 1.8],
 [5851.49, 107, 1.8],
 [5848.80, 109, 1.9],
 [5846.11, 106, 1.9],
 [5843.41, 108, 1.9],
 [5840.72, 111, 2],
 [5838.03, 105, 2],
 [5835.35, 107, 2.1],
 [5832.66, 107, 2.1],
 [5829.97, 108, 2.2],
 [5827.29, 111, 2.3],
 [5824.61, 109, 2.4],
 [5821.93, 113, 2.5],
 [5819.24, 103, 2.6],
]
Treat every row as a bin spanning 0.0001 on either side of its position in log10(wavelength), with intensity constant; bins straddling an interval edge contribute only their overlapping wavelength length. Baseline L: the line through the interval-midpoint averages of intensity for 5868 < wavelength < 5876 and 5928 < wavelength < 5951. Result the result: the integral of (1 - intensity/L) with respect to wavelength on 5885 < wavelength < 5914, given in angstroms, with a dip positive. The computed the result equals 2.1 angstroms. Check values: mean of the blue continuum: 107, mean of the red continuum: 106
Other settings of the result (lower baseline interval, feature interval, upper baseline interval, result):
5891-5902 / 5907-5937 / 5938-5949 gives -1.31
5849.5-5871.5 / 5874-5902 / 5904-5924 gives 1.79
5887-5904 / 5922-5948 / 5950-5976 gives -1.73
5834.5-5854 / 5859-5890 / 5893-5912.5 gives 0.13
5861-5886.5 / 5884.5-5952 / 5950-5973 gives 1.19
